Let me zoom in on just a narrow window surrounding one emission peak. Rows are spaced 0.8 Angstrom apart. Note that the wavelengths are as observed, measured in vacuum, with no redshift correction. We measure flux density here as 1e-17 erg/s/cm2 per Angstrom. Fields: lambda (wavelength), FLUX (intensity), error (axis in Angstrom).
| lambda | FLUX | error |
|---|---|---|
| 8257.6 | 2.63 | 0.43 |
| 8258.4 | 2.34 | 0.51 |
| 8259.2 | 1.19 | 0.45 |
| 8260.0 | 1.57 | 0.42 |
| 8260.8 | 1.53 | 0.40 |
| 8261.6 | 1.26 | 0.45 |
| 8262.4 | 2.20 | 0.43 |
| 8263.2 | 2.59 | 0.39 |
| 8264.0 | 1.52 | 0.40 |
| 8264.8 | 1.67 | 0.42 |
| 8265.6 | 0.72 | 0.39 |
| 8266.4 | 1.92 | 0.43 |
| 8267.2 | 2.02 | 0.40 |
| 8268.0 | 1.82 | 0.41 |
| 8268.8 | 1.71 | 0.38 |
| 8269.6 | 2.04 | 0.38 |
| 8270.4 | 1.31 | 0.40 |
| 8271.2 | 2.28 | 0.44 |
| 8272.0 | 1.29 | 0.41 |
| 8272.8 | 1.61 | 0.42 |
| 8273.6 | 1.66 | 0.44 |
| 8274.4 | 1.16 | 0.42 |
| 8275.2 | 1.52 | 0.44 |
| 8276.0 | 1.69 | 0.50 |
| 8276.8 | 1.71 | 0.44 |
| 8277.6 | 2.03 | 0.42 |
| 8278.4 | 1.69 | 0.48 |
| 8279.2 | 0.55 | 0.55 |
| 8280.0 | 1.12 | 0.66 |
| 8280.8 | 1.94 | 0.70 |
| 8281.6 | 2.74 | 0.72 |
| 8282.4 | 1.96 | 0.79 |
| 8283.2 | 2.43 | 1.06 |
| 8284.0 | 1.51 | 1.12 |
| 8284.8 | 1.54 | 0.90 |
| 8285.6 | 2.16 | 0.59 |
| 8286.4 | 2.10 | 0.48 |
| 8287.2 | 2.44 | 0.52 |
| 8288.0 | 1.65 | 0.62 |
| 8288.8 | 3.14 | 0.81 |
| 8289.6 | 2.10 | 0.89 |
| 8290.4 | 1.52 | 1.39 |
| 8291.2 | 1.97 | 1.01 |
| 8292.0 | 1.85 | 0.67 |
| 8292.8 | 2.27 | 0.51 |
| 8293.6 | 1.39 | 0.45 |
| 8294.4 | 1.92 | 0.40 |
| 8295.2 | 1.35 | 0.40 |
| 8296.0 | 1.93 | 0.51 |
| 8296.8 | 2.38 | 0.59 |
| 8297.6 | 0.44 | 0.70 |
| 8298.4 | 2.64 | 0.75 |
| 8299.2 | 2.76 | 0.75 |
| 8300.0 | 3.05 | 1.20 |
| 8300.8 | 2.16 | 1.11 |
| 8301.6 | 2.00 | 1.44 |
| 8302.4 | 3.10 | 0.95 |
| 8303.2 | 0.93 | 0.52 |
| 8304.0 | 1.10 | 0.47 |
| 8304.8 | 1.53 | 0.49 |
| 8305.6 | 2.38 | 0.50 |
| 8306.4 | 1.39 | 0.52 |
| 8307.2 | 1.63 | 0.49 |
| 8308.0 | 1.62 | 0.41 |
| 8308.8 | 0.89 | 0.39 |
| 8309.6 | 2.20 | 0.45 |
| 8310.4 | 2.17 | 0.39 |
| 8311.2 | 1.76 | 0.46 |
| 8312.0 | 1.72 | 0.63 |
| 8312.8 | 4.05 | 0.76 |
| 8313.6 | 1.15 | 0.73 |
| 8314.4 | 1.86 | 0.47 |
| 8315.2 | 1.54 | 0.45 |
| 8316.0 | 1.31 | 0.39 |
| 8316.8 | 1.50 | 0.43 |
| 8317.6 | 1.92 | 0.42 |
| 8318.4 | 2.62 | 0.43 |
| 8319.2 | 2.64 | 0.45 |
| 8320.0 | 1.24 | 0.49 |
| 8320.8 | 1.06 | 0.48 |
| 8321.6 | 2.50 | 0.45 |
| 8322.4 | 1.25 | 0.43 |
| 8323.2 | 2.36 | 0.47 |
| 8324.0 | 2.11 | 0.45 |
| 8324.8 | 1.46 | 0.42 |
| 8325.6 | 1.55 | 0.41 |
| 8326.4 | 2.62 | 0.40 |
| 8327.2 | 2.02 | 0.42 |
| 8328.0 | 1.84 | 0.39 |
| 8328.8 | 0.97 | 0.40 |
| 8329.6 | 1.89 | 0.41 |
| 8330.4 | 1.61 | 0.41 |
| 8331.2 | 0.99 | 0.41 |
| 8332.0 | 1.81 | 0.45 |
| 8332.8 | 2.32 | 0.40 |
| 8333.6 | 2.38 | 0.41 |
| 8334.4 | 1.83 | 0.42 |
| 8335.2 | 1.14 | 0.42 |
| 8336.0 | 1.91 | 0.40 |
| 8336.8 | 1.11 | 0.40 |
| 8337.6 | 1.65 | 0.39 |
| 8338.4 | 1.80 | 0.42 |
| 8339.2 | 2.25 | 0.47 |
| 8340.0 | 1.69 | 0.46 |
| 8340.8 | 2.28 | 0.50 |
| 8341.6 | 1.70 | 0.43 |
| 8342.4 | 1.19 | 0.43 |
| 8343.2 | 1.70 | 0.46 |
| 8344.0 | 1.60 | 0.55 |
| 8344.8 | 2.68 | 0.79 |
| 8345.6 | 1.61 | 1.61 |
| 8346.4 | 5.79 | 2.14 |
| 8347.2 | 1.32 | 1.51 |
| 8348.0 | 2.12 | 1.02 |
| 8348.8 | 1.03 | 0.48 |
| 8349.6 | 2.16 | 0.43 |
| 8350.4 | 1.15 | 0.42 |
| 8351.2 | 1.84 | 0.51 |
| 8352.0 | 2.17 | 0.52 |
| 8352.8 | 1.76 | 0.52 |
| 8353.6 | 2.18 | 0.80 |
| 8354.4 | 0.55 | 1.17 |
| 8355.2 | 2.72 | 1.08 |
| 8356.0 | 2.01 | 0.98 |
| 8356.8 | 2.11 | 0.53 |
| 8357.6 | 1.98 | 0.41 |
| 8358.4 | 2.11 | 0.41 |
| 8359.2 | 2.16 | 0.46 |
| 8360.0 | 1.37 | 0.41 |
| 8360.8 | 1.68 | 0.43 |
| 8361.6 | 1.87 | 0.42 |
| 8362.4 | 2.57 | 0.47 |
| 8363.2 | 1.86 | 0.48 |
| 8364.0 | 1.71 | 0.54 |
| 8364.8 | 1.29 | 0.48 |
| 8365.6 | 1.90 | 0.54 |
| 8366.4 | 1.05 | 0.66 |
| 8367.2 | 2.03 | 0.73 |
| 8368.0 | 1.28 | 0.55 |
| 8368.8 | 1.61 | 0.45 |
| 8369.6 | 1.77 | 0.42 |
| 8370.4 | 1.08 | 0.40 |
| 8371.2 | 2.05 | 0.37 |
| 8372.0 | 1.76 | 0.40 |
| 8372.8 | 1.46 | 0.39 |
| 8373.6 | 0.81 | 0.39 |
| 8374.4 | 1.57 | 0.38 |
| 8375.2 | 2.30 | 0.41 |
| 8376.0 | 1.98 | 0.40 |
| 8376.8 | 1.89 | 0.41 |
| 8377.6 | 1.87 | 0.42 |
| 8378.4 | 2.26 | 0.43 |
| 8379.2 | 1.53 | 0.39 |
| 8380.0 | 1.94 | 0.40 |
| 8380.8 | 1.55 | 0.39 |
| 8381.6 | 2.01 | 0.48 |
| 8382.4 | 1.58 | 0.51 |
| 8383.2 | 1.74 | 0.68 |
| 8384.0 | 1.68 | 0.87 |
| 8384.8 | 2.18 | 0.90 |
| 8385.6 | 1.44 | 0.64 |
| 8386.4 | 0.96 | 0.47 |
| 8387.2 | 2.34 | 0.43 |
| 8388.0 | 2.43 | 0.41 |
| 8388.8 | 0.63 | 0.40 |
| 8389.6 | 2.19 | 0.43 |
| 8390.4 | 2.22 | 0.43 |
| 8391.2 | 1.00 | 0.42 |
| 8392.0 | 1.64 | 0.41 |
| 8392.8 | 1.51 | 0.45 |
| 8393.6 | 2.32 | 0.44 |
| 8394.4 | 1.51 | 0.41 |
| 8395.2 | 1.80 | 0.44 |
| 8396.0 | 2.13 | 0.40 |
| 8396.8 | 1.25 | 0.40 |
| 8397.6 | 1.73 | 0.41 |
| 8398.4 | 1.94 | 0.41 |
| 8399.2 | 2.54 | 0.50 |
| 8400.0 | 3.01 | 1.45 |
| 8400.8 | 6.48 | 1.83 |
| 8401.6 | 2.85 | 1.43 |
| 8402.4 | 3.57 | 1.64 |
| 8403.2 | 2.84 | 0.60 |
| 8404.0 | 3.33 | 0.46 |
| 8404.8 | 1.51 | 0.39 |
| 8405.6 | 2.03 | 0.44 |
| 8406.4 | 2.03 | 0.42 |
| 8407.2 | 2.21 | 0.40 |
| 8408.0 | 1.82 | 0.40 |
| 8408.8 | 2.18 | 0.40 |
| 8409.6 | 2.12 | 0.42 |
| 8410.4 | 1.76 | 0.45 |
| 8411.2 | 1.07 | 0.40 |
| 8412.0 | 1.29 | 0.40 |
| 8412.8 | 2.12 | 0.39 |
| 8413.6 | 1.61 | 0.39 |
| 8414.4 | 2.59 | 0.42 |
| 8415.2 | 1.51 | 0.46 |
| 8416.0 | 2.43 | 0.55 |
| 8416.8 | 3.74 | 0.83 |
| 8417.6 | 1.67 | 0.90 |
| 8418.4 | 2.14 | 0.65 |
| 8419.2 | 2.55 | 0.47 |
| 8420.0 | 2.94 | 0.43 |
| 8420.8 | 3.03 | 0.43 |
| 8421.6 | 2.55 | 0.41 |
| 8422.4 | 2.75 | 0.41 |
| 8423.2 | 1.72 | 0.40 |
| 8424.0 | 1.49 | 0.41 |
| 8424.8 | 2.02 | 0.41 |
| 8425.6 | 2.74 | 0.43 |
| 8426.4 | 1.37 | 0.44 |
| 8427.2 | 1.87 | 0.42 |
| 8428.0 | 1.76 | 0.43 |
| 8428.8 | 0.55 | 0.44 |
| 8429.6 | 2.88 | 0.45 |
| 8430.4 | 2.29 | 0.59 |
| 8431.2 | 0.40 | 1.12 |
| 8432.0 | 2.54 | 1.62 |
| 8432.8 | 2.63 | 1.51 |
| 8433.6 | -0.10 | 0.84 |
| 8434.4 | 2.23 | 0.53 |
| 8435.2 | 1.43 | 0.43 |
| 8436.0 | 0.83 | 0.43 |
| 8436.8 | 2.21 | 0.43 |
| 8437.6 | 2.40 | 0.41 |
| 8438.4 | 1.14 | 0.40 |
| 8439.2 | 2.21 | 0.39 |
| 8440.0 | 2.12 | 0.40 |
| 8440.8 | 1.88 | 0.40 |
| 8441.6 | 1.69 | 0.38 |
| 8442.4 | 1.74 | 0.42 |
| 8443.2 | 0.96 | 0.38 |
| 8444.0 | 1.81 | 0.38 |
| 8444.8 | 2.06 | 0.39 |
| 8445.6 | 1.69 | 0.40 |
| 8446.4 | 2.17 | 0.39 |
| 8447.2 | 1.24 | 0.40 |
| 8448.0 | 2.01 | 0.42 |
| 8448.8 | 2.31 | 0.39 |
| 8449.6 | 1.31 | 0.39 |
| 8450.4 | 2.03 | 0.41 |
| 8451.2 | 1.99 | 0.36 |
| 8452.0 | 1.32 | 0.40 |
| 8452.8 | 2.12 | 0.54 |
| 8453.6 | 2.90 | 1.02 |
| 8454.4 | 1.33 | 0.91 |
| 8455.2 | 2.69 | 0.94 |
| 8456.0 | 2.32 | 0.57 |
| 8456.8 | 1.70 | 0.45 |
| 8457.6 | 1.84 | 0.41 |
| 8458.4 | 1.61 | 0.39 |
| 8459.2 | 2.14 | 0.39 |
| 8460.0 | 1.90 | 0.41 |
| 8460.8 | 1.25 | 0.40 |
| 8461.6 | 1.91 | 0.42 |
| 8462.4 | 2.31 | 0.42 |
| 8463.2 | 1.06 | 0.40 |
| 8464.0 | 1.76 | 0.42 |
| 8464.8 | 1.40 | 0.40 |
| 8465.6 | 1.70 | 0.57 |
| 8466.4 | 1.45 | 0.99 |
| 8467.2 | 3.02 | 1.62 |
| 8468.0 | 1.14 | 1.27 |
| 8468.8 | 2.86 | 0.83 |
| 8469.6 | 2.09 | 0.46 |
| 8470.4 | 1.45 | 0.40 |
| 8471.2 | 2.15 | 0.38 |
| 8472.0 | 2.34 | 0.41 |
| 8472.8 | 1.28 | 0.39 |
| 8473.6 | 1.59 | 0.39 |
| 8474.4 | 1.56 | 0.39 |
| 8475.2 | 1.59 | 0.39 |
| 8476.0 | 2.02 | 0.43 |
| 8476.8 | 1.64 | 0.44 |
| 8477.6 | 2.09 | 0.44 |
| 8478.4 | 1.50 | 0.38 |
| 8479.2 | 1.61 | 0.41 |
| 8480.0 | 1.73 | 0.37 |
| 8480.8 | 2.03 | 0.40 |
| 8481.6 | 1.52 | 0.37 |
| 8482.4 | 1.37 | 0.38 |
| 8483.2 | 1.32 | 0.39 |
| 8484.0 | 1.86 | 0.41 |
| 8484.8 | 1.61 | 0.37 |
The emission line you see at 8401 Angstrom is [S II]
